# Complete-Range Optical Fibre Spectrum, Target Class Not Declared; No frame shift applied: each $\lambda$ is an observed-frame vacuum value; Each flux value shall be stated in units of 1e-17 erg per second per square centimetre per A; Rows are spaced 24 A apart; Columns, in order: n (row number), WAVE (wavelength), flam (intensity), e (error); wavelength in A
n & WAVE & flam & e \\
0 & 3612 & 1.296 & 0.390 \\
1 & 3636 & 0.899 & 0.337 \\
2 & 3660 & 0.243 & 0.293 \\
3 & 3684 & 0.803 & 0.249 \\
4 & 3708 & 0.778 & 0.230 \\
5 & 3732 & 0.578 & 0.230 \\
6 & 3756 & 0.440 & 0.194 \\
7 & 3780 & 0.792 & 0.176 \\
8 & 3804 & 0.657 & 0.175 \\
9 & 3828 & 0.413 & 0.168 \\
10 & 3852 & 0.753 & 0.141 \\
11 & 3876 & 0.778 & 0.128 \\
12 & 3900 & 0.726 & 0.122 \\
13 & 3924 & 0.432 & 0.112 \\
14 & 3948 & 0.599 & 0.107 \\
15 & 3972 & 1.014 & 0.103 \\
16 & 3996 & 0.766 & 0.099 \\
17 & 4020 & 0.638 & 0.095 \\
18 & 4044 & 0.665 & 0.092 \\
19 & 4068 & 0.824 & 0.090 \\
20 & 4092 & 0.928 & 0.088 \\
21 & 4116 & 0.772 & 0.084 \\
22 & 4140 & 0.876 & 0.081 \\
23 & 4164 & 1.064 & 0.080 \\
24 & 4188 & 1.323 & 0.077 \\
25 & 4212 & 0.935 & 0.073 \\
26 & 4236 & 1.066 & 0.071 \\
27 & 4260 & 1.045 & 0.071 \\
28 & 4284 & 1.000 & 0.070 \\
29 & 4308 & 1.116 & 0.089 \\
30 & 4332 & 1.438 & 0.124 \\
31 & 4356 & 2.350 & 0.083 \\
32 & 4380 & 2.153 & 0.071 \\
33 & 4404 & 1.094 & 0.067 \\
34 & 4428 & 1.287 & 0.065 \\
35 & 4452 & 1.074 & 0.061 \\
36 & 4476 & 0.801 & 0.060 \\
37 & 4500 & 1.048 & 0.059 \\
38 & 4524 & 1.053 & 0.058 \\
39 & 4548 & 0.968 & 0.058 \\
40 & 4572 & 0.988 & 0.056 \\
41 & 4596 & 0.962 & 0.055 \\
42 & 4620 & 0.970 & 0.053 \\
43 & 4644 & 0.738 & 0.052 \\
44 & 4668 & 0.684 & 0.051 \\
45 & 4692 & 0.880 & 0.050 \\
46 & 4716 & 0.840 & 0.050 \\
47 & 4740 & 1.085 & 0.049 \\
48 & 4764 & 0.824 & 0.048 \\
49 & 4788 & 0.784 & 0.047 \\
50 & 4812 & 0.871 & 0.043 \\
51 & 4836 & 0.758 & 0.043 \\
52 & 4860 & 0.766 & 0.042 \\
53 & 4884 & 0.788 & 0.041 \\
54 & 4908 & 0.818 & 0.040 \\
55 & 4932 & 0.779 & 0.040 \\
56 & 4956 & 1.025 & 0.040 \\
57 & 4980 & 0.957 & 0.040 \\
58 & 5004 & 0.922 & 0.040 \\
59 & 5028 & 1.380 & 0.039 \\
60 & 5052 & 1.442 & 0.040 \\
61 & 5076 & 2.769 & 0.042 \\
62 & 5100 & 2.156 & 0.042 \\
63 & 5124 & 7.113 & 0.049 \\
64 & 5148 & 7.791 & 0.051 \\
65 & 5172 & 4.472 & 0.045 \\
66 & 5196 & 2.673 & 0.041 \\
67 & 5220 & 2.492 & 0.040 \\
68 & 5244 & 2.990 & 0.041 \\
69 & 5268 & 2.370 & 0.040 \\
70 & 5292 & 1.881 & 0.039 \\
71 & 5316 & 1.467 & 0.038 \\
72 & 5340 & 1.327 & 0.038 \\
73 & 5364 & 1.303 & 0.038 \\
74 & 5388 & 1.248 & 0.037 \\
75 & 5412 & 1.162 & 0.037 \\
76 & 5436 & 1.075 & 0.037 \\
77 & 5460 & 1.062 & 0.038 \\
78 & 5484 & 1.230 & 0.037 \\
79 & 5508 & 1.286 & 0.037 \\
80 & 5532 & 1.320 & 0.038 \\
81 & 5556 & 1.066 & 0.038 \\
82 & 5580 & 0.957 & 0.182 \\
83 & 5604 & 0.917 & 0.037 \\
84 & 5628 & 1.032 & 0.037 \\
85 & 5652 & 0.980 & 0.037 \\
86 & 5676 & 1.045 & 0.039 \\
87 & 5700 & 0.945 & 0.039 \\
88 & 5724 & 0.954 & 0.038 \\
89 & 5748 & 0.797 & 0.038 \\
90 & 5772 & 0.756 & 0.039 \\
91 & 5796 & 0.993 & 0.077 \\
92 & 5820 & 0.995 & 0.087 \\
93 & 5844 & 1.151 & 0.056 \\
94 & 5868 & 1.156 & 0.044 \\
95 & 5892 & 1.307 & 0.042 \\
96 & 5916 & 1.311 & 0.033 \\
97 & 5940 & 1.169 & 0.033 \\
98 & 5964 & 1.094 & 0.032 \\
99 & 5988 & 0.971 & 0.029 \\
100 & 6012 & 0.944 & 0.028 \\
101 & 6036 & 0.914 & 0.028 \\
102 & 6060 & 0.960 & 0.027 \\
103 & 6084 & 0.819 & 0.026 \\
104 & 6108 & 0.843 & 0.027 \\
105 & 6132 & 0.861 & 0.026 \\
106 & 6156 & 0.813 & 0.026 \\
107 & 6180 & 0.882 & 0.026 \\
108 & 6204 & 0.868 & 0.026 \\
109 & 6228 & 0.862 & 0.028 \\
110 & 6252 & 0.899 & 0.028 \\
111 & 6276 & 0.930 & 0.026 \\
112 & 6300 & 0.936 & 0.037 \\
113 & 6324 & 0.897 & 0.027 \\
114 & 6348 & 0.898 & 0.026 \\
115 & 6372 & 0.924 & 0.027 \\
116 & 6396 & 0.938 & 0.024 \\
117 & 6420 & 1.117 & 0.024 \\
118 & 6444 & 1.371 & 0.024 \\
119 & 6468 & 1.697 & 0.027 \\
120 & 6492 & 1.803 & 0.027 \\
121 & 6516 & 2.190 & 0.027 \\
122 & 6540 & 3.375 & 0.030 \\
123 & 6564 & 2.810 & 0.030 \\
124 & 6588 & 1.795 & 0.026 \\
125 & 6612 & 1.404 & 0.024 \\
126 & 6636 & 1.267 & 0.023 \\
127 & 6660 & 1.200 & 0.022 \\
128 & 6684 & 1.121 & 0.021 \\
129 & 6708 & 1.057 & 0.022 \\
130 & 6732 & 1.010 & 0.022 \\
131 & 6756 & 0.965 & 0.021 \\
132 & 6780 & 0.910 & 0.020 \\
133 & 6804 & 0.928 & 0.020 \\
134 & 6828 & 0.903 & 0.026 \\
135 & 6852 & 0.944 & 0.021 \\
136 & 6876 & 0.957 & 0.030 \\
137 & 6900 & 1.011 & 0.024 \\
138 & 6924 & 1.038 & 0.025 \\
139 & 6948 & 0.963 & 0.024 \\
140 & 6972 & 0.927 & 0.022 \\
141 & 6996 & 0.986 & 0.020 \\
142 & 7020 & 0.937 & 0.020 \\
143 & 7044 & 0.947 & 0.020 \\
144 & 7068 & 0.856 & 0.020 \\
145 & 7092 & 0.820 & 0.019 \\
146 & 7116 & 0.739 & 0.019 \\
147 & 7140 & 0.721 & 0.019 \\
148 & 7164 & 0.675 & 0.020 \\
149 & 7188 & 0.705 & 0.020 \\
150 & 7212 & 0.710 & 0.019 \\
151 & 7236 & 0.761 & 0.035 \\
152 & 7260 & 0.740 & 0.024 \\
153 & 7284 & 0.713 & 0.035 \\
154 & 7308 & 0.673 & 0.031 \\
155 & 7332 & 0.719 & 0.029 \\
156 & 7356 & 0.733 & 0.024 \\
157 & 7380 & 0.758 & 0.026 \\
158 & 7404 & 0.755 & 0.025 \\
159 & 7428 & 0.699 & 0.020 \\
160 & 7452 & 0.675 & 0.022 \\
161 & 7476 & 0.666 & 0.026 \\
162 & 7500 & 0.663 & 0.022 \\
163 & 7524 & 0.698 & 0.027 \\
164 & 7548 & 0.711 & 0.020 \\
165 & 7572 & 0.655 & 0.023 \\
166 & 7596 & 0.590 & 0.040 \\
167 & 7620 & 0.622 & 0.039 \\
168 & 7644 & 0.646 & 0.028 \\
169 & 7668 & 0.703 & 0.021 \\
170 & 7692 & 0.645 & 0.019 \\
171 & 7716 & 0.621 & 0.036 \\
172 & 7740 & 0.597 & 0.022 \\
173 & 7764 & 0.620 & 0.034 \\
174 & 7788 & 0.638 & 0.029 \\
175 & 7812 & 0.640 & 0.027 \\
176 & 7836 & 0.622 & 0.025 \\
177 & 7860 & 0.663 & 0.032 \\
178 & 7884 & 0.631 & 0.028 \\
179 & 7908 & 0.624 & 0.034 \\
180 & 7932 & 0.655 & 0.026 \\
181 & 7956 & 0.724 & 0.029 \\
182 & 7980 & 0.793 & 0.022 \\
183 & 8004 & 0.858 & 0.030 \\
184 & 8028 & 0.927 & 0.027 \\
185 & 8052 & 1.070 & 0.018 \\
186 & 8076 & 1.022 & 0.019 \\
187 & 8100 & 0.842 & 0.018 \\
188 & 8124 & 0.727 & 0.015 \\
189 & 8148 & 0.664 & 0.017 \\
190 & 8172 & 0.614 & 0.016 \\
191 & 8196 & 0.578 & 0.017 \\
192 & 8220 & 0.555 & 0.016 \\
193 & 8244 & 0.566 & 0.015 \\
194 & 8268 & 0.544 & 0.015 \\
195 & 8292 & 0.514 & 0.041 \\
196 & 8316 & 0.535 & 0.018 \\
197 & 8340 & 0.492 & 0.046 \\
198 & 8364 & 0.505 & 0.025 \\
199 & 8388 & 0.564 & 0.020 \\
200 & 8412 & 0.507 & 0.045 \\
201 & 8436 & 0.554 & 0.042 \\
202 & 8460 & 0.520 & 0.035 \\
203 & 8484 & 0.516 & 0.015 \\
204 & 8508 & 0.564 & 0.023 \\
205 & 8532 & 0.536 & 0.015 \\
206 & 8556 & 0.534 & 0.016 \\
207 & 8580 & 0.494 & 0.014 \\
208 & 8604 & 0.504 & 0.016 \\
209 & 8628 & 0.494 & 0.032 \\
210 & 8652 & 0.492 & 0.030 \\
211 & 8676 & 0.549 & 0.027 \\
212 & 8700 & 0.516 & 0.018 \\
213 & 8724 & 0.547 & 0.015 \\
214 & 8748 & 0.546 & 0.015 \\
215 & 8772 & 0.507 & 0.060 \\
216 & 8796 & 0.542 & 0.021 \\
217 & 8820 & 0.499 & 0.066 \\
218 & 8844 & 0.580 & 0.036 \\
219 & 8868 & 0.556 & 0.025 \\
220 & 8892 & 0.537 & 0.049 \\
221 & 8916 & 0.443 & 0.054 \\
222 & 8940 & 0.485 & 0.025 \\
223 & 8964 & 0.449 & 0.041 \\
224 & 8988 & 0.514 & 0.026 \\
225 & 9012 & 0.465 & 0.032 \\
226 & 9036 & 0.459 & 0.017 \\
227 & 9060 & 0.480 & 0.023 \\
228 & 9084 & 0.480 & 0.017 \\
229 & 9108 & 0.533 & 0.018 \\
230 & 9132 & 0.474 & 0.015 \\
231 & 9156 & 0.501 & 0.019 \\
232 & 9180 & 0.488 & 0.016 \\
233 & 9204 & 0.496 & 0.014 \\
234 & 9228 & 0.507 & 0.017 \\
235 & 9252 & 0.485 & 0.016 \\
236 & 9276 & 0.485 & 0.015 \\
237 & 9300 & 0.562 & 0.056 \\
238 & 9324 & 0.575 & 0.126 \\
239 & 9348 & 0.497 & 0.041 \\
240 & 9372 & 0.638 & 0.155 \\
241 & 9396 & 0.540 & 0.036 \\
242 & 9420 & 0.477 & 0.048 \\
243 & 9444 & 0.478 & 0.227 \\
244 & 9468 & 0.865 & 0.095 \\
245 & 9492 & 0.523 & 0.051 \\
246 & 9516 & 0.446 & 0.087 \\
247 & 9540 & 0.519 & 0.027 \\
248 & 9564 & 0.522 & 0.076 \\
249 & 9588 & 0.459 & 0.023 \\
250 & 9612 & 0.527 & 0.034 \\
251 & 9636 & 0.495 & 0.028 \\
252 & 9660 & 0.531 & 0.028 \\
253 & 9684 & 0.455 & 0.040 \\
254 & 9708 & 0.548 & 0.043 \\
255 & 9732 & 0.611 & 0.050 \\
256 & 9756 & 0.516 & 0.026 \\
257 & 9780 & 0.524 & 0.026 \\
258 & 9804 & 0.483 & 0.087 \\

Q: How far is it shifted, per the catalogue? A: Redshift 3.220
